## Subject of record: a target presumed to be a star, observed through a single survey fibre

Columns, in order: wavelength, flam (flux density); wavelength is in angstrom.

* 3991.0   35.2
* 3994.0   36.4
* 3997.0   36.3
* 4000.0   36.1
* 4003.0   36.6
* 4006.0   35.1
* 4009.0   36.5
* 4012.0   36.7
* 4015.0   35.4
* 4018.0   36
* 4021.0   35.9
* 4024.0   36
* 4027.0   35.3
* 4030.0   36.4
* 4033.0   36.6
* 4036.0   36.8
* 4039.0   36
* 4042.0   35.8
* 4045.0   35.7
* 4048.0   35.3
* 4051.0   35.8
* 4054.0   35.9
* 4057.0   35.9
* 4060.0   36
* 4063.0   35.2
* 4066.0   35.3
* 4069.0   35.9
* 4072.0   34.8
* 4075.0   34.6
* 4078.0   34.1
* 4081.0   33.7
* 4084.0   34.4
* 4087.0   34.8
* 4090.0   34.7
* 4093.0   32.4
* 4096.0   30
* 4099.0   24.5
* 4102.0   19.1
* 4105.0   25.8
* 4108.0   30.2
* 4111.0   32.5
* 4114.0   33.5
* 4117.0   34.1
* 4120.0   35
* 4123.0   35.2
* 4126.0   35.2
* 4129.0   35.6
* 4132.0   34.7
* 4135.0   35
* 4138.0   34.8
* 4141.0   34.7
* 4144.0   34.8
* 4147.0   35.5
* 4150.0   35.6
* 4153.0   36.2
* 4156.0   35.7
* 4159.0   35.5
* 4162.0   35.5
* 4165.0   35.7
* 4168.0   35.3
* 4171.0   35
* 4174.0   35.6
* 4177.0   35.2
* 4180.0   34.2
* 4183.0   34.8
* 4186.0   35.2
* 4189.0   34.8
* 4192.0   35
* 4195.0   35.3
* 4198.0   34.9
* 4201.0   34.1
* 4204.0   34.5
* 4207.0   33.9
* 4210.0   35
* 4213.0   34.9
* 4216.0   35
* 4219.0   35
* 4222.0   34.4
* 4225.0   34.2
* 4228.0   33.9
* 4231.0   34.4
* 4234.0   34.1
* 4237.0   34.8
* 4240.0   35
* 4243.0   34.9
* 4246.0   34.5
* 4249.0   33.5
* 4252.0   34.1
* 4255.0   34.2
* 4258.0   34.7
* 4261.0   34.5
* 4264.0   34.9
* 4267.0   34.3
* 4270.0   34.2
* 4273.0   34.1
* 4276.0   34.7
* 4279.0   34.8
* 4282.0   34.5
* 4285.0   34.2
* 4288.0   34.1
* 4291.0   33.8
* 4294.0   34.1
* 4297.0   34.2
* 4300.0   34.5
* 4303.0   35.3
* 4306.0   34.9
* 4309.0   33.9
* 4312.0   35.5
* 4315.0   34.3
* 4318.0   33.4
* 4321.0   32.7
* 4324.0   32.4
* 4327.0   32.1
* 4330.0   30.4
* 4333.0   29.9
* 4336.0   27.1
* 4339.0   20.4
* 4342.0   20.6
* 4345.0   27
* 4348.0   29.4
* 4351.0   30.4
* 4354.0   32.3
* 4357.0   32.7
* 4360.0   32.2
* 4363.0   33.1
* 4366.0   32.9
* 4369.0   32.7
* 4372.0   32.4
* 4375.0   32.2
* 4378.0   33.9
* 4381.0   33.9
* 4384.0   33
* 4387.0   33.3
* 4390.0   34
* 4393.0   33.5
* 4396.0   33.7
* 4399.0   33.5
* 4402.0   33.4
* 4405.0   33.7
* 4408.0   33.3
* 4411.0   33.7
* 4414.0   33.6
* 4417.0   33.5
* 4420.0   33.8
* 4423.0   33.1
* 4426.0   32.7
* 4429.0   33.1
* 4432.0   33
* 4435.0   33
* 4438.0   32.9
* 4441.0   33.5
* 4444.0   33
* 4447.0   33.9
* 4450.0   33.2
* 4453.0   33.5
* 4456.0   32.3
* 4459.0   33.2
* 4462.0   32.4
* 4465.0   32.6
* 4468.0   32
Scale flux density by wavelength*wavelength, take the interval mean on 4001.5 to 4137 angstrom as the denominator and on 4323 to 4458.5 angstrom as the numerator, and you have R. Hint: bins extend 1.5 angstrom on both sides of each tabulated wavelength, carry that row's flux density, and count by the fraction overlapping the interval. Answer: 1.1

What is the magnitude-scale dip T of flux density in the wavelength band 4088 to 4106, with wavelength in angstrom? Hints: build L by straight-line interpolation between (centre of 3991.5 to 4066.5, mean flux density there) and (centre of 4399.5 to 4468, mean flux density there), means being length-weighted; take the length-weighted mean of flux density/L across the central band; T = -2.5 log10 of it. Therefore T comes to 0.26 mag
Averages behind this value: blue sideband 36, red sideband 33.2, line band 28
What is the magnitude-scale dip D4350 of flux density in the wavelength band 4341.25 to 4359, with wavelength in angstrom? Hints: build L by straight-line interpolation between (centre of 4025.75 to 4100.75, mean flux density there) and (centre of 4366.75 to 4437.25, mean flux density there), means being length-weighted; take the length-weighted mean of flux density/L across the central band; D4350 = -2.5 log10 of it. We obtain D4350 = 0.15 mag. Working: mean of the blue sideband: 34.6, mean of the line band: 29.2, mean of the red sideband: 33.3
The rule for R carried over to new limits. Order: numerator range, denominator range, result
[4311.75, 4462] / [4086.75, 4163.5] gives 1.10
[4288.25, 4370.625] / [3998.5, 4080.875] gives 1.02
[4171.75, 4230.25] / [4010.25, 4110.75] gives 1.10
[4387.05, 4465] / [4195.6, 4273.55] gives 1.05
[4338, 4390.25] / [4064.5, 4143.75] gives 1.06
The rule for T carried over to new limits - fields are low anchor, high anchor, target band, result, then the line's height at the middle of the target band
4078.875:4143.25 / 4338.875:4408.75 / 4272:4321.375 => -0.08 mag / 32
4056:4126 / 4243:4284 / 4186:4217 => -0.03 mag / 33.8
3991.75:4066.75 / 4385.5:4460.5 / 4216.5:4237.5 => 0.01 mag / 34.6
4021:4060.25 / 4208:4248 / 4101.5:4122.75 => 0.15 mag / 35.4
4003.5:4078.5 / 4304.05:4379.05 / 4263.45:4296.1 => -0.07 mag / 32.1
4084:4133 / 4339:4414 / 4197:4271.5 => -0.09 mag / 31.8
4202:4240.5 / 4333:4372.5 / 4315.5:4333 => -0.06 mag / 30.5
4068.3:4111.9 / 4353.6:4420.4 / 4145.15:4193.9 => -0.11 mag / 31.8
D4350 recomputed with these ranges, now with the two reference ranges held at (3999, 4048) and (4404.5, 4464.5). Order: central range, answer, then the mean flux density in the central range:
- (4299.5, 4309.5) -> -0.02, 34.7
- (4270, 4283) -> -0.01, 34.5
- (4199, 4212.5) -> 0.01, 34.4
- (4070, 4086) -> 0.04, 34.4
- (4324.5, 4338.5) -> 0.16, 29.4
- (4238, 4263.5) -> 0.00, 34.5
